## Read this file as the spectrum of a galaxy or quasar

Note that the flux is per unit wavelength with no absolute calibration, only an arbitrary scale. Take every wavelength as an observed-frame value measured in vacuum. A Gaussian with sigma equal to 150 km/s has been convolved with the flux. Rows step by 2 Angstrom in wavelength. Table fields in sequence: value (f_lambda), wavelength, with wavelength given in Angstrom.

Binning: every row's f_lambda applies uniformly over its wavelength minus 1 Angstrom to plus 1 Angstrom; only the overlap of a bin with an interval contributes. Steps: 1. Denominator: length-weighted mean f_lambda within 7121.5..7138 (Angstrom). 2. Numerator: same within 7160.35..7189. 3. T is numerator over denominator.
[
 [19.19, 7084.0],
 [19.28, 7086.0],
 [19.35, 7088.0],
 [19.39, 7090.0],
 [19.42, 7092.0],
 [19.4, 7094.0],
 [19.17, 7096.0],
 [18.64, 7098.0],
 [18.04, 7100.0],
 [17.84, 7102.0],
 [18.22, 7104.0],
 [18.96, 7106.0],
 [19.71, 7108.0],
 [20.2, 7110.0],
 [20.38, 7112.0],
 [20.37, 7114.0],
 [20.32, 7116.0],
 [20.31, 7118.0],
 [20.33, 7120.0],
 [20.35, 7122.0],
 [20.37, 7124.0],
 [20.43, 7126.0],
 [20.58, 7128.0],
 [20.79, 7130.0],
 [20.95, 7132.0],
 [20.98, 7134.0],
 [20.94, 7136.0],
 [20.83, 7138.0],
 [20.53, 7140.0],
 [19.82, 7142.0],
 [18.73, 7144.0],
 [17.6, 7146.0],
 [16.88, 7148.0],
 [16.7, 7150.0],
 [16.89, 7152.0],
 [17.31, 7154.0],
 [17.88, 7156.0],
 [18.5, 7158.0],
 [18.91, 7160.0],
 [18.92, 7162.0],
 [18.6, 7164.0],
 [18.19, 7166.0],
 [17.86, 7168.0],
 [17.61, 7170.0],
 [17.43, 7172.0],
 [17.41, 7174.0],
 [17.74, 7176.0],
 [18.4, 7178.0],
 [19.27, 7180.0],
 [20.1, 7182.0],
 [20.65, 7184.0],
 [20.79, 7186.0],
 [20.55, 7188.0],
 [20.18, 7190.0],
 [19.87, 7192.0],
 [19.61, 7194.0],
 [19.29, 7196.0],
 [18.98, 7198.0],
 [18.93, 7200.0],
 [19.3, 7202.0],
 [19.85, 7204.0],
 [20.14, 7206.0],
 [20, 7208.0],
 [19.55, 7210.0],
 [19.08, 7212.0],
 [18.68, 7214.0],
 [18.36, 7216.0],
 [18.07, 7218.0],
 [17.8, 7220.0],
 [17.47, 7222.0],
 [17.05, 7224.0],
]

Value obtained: 0.91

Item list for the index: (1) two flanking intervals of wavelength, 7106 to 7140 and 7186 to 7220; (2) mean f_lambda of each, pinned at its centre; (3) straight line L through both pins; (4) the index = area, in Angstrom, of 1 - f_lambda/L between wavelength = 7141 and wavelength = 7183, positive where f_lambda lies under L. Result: 3.8 Angstrom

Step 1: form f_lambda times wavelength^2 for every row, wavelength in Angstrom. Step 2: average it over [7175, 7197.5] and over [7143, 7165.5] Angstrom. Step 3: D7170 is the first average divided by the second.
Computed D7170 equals 1.11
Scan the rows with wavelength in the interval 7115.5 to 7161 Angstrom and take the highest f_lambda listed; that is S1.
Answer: 20.98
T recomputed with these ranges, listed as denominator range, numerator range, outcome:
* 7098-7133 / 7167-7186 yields 0.94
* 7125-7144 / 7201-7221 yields 0.93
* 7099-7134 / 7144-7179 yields 0.90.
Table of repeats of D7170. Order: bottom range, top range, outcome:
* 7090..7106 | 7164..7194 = 1.04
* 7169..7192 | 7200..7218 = 1.02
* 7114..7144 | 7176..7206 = 0.98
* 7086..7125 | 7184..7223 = 1.02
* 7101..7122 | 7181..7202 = 1.03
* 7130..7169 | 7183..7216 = 1.06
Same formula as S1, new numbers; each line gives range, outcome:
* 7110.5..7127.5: 20.43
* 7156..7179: 18.92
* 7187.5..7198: 20.55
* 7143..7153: 18.73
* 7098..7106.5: 18.96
